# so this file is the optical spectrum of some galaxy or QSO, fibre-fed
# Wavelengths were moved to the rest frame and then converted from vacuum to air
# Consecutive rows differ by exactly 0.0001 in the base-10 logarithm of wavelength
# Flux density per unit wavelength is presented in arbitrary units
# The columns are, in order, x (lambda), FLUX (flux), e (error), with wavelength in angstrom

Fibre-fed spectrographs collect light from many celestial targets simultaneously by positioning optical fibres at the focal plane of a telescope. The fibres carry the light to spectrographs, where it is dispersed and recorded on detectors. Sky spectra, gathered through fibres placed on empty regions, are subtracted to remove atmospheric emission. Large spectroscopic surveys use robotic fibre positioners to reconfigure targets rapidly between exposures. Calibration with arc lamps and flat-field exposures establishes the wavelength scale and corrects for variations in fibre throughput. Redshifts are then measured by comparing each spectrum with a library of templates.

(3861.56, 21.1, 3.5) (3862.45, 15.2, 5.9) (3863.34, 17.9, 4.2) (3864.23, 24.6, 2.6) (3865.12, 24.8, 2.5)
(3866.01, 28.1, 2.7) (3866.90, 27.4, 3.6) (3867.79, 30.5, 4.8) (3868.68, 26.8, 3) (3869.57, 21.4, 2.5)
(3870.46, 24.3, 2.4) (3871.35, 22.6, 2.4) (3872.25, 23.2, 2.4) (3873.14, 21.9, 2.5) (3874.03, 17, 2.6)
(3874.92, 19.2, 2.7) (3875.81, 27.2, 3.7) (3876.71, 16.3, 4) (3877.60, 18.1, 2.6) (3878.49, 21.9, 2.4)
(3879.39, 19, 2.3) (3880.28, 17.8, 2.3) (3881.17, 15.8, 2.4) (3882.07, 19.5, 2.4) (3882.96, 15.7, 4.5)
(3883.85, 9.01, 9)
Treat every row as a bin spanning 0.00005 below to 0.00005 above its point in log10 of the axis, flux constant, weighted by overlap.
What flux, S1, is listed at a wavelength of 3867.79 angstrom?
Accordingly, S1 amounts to 30.5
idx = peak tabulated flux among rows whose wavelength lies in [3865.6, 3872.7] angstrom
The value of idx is 30.5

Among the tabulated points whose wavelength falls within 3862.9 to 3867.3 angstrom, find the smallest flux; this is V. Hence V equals 17.9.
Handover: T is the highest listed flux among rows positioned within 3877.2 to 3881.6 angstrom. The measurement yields 21.9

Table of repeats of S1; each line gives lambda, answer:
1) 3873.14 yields 21.9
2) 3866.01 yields 28.1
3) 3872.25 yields 23.2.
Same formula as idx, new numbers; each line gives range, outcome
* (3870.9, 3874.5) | 23.2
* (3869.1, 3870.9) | 24.3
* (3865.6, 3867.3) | 28.1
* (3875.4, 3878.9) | 27.2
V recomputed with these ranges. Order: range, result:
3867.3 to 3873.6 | 21.4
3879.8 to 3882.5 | 15.8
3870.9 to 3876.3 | 17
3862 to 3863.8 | 15.2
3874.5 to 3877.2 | 16.3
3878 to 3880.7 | 17.8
